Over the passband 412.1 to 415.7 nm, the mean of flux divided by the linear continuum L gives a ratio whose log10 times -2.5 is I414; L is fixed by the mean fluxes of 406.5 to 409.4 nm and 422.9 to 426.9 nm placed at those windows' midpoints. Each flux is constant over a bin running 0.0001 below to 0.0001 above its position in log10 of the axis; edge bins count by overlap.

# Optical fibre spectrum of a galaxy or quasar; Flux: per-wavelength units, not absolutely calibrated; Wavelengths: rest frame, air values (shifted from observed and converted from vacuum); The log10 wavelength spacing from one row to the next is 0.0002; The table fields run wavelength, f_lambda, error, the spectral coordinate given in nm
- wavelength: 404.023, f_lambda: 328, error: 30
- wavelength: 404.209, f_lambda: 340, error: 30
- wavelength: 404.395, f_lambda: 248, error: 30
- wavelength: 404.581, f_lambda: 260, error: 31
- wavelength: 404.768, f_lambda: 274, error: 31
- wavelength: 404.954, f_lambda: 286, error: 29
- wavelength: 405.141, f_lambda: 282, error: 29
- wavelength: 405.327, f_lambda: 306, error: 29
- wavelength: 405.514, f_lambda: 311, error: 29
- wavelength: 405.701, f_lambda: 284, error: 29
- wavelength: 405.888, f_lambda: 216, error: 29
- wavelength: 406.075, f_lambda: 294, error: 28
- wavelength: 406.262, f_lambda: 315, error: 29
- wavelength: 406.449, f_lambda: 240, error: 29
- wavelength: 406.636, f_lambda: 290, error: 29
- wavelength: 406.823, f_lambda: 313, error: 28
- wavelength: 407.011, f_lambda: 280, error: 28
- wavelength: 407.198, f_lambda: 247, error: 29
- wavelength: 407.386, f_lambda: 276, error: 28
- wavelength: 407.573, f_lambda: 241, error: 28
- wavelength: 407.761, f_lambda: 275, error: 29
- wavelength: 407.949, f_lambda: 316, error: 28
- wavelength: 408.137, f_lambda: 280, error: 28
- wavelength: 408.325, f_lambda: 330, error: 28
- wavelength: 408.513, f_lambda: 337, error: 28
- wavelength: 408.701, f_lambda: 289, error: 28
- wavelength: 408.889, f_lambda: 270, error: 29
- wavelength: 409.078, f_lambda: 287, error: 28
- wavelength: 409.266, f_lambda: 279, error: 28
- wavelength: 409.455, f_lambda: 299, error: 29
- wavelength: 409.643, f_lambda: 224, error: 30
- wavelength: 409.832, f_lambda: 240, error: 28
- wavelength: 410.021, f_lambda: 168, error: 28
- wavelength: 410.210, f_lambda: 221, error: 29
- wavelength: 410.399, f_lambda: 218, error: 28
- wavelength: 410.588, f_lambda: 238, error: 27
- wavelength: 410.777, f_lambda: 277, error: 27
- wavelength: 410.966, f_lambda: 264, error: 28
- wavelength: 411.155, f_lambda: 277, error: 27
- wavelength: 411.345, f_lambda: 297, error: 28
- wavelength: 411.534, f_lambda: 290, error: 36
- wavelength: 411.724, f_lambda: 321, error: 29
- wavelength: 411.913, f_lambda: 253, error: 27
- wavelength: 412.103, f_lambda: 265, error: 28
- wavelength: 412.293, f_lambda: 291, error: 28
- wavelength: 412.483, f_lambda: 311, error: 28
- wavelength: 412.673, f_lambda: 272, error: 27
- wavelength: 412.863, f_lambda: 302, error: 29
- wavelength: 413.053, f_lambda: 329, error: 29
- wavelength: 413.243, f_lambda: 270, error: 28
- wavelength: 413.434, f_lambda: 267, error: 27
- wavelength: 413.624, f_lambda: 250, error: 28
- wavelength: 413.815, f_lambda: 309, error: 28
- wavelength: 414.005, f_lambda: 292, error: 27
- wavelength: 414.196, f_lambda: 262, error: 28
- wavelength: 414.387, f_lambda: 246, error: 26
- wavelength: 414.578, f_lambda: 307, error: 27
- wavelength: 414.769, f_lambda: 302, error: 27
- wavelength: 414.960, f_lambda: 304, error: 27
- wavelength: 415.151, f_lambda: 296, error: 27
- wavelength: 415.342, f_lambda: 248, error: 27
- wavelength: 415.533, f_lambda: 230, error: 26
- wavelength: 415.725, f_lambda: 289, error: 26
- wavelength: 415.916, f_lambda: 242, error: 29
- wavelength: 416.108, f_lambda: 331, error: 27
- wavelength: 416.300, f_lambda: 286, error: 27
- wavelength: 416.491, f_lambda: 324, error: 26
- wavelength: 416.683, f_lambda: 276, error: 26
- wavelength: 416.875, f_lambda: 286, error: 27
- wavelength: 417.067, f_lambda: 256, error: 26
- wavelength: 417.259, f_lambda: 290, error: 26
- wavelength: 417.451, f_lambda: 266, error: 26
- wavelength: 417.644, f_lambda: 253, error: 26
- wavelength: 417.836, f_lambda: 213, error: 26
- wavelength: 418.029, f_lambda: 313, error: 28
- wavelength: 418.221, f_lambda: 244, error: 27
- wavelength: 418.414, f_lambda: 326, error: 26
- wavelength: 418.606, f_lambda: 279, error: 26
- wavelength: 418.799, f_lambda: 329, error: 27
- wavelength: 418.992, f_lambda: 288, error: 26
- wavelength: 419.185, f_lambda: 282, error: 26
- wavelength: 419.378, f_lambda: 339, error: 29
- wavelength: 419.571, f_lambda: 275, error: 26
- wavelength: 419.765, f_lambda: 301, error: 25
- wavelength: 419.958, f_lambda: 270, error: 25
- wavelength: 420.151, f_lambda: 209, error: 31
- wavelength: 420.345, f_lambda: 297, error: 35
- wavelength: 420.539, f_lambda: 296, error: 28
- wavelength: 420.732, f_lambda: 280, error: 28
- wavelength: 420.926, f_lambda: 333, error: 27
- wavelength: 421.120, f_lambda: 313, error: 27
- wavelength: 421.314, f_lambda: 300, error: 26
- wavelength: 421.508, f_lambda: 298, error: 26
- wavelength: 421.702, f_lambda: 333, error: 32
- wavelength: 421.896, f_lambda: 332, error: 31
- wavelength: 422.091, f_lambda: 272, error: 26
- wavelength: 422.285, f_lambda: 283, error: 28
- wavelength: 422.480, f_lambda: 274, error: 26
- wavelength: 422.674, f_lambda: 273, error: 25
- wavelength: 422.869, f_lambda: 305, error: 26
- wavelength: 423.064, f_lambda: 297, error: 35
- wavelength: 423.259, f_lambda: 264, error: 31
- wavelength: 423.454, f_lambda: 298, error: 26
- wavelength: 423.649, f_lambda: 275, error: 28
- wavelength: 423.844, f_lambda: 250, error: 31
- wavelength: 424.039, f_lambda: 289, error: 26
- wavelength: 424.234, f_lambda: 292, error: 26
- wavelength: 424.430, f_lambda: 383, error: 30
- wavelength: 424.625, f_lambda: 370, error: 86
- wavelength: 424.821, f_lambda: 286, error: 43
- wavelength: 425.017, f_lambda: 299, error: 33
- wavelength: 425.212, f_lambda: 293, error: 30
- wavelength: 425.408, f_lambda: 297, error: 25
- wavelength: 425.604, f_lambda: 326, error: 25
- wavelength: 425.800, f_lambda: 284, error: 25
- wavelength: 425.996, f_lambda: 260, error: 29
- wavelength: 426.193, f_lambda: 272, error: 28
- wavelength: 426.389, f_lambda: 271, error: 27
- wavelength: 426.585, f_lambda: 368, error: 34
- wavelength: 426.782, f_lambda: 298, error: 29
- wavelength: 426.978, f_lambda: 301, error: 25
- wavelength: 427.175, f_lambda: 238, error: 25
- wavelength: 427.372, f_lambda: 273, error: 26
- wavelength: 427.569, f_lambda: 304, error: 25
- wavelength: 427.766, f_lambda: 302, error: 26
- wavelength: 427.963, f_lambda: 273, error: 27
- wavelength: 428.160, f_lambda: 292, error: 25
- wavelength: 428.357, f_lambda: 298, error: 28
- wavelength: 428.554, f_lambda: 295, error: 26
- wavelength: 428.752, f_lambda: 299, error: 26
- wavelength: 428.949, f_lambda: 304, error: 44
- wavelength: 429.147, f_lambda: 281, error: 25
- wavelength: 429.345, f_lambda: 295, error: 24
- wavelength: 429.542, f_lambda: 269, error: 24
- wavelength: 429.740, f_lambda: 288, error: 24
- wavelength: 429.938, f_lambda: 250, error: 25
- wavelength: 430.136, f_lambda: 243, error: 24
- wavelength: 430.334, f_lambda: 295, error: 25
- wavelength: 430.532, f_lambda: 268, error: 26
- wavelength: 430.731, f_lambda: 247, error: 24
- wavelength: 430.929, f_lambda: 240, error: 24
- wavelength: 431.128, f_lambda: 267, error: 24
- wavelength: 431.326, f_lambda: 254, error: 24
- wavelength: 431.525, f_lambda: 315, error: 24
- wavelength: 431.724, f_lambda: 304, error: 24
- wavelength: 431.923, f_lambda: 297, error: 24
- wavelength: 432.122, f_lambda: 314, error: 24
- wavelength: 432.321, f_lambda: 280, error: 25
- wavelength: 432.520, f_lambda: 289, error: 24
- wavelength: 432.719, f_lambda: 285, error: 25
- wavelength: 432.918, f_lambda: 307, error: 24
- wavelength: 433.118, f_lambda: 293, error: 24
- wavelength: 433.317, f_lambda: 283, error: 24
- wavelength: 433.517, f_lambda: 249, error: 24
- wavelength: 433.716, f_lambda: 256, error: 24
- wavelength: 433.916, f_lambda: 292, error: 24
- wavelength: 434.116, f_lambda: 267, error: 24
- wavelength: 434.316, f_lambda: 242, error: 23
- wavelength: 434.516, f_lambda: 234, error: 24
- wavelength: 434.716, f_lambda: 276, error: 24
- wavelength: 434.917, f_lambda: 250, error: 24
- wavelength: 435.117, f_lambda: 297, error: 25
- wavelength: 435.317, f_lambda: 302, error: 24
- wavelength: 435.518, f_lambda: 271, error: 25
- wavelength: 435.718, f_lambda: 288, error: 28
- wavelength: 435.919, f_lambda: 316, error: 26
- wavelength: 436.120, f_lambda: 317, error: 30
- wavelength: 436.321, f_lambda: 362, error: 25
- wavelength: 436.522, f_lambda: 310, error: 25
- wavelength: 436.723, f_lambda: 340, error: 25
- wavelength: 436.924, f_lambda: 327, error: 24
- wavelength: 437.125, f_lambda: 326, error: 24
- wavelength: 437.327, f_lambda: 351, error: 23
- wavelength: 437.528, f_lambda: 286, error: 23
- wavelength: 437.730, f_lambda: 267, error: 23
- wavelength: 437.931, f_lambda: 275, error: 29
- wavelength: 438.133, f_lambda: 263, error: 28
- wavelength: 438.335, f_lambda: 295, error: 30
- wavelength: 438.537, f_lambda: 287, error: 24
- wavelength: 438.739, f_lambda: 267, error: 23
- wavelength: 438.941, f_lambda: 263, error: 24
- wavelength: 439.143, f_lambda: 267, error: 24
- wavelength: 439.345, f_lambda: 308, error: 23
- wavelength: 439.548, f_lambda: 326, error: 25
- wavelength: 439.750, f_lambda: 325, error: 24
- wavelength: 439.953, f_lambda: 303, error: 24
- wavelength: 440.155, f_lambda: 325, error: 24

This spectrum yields 0.033 mag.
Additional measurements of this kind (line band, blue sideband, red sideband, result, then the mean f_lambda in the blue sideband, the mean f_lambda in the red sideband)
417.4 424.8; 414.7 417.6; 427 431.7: -0.05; 281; 279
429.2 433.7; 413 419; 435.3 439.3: 0.06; 281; 299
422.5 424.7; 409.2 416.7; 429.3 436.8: -0.07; 274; 283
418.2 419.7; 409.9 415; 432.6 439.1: -0.08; 274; 289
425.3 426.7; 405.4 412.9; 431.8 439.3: -0.05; 275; 289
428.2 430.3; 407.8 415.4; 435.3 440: 0.04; 278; 302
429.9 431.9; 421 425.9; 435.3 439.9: 0.12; 300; 302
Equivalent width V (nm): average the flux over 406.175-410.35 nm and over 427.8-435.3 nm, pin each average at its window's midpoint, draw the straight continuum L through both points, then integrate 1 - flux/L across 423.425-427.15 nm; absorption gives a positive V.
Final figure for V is -0.302 nm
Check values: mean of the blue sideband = 273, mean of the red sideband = 279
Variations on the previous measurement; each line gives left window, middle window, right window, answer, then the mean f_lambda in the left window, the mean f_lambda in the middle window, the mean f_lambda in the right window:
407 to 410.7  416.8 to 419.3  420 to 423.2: 0.05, 265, 279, 293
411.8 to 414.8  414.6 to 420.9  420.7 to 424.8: 0.18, 283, 283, 301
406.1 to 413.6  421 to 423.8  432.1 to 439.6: -0.11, 276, 293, 290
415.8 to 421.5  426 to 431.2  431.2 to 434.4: 0.04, 286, 282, 283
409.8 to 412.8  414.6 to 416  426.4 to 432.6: -0.04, 264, 275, 285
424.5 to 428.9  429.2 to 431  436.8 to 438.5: 0.18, 296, 267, 299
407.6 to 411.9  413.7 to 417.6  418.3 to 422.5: 0.05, 272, 282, 296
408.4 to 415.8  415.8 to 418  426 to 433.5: 0.01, 274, 276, 284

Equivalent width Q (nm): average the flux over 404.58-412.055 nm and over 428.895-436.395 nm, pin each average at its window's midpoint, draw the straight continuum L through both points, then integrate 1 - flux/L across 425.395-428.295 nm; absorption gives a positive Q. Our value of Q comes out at -0.12 nm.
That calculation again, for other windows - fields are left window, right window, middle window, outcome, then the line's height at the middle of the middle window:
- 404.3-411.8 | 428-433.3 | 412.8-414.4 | -0.034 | 276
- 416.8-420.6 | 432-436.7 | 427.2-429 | -0.040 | 284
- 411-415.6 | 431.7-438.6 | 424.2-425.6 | -0.153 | 287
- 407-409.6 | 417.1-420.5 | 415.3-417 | 0.012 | 282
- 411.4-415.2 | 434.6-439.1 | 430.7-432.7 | 0.084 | 294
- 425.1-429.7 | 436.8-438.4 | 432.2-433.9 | 0.083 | 296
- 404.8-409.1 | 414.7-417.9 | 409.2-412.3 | 0.248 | 282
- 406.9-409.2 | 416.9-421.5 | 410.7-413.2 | -0.022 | 286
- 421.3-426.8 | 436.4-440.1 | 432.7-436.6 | 0.191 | 299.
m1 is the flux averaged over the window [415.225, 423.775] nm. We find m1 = 286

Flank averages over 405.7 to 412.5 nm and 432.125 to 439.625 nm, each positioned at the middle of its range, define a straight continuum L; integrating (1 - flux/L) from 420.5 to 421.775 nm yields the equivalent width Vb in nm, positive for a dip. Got -0.124 nm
